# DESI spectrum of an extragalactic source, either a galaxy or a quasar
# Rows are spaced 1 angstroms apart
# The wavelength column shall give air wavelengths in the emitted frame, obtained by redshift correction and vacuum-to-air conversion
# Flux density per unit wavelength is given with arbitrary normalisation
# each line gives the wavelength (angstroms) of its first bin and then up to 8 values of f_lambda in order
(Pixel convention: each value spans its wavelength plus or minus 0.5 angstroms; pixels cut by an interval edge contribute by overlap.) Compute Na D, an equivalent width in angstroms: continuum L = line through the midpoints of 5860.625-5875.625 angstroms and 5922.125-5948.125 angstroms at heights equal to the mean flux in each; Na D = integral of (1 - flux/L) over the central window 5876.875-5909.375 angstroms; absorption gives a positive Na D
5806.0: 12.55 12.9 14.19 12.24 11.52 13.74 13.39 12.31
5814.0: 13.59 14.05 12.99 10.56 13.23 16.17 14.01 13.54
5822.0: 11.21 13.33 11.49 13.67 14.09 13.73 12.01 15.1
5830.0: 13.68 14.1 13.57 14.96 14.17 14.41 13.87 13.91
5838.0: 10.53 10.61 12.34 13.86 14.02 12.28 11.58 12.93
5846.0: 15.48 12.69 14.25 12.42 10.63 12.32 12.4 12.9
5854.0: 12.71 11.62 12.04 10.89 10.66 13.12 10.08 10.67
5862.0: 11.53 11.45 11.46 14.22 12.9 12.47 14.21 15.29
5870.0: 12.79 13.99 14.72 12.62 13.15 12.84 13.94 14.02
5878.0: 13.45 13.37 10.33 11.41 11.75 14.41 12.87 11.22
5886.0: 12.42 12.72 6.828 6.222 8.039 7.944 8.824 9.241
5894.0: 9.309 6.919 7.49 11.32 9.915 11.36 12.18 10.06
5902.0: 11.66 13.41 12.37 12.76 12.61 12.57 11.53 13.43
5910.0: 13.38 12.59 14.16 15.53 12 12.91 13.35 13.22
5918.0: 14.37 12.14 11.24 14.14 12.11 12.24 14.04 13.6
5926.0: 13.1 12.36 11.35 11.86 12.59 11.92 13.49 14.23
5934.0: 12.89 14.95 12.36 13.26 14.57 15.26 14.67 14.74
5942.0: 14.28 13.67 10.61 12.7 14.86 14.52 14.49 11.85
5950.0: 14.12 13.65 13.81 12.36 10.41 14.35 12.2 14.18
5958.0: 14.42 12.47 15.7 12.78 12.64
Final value 5.3 angstroms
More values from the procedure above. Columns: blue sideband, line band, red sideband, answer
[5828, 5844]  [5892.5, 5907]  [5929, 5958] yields 2.79 angstroms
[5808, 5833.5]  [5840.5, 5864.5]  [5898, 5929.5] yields 1.54 angstroms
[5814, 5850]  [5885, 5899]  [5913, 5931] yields 4.08 angstroms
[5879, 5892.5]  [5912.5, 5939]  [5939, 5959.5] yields -1.62 angstroms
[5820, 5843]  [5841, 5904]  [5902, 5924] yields 6.20 angstroms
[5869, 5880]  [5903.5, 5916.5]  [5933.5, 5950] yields 0.55 angstroms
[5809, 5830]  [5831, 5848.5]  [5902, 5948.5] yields -0.14 angstroms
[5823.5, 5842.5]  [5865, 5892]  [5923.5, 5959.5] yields 2.49 angstroms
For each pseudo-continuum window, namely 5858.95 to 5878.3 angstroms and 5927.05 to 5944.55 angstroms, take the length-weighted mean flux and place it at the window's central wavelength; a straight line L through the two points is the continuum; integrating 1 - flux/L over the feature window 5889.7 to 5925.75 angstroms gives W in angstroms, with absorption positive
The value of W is 3.7 angstroms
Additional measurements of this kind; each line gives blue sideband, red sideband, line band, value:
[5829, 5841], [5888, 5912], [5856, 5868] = 0.4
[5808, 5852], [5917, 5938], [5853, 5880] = 0.8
